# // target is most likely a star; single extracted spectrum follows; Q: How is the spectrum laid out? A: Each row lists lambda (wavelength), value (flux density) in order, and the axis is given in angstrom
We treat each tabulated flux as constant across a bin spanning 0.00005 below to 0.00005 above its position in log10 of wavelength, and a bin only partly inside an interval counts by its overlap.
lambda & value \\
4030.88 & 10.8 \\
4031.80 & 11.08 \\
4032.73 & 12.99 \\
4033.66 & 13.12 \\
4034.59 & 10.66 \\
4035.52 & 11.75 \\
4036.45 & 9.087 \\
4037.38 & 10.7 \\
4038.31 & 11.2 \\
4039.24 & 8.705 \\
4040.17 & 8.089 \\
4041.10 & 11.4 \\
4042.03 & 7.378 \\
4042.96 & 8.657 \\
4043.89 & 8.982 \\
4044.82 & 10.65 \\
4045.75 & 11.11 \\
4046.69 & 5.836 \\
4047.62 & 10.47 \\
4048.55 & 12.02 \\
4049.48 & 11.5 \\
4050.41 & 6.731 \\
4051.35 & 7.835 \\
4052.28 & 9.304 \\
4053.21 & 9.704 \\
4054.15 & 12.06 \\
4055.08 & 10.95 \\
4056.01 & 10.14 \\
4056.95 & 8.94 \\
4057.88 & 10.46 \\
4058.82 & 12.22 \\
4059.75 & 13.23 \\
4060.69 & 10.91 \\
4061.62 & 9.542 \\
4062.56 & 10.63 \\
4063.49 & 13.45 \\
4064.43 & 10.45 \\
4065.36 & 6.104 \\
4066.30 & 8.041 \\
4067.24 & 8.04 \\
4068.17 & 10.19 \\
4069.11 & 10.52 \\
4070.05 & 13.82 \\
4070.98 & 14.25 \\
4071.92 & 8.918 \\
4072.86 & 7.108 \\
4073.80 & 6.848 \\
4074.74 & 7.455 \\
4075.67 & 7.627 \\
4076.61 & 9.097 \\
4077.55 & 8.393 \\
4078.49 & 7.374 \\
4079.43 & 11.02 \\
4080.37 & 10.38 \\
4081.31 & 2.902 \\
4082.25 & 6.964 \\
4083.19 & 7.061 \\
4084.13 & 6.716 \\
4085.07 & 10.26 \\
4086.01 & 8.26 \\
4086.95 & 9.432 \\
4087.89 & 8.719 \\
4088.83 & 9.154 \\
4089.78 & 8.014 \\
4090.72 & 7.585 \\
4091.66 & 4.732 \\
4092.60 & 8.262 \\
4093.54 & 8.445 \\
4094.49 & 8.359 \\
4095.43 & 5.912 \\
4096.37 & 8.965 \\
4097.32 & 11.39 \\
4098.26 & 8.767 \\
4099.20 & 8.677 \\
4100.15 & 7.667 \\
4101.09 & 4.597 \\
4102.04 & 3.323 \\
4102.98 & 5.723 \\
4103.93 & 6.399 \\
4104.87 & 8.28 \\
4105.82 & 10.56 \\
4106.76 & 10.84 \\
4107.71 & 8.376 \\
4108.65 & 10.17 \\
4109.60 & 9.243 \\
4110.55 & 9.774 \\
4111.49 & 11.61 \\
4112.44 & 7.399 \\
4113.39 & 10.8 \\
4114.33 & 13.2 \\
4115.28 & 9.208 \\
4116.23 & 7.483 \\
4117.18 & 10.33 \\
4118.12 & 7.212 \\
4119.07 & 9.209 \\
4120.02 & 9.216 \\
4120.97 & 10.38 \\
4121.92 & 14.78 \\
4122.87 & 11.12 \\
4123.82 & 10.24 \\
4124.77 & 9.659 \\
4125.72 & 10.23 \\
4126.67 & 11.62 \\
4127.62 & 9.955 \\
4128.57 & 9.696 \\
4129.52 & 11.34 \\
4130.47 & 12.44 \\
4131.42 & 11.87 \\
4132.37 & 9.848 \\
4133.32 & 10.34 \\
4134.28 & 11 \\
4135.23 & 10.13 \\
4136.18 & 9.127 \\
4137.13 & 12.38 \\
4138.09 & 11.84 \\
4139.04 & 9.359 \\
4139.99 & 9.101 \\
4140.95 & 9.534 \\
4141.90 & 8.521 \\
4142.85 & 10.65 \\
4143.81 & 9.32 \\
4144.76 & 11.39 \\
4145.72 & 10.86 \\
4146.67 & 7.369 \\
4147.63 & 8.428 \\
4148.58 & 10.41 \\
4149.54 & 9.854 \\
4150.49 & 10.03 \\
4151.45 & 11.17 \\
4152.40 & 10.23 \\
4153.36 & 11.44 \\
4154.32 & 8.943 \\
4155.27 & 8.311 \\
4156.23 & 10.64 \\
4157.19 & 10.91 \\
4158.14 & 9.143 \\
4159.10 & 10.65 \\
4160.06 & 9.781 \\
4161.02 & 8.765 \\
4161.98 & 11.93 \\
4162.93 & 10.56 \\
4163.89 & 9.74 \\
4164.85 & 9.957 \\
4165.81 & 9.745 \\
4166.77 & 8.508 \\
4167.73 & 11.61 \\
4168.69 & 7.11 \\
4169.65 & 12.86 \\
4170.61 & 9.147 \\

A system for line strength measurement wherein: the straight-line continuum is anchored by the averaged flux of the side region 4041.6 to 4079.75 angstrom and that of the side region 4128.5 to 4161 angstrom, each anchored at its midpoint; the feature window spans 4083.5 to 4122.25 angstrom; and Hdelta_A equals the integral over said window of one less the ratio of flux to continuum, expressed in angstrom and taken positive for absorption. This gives 4.9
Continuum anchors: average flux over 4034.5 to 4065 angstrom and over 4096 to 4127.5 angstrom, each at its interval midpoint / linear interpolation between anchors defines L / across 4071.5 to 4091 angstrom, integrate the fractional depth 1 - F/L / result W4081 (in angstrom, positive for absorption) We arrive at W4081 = 3.3 angstrom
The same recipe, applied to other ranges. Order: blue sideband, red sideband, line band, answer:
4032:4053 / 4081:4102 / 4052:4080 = -3.22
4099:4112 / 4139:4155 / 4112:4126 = -2.08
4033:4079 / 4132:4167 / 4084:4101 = 2.85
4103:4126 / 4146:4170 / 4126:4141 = -1.24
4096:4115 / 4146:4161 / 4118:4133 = -2.30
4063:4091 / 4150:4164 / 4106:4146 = -2.56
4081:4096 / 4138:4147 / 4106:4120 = -1.74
